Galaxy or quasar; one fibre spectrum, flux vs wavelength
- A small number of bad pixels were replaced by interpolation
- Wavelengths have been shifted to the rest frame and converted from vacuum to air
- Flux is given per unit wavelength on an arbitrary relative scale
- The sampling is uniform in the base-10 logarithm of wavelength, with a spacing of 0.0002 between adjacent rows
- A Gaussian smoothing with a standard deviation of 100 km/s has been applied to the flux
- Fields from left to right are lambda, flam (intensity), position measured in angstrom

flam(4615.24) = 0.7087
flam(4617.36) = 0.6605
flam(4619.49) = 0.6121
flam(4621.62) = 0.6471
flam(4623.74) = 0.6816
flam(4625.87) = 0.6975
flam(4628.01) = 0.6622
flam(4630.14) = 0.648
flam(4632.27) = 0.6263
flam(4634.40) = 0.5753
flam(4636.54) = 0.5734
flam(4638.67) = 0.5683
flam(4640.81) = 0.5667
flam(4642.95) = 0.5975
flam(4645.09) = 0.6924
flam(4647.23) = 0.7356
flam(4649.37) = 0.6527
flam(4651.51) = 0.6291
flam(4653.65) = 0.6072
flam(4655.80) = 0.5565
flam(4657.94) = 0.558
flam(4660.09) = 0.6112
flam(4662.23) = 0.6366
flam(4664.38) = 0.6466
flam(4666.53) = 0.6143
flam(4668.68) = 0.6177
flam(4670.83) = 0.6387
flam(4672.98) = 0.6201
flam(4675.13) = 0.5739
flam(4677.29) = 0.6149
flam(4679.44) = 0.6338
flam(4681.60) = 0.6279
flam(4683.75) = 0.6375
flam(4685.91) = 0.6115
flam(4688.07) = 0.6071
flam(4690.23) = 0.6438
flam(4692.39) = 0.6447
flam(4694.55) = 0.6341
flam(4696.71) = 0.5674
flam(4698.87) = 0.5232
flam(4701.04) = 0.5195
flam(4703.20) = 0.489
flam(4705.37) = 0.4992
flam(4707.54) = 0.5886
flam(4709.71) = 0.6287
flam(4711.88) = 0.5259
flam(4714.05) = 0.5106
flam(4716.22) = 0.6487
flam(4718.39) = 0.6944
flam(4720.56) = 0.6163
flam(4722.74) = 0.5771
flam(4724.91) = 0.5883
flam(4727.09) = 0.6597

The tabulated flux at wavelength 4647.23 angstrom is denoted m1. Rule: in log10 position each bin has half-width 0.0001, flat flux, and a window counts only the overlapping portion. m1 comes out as 0.7356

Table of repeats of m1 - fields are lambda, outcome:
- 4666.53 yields 0.6143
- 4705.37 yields 0.4992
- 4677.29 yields 0.6149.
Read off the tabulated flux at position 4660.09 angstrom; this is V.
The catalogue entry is 0.6112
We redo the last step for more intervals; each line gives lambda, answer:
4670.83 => 0.6387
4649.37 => 0.6527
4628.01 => 0.6622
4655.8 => 0.5565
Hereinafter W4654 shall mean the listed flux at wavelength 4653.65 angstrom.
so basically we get 0.6072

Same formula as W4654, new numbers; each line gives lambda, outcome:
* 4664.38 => 0.6466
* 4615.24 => 0.7087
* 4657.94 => 0.558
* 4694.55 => 0.6341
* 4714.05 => 0.5106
